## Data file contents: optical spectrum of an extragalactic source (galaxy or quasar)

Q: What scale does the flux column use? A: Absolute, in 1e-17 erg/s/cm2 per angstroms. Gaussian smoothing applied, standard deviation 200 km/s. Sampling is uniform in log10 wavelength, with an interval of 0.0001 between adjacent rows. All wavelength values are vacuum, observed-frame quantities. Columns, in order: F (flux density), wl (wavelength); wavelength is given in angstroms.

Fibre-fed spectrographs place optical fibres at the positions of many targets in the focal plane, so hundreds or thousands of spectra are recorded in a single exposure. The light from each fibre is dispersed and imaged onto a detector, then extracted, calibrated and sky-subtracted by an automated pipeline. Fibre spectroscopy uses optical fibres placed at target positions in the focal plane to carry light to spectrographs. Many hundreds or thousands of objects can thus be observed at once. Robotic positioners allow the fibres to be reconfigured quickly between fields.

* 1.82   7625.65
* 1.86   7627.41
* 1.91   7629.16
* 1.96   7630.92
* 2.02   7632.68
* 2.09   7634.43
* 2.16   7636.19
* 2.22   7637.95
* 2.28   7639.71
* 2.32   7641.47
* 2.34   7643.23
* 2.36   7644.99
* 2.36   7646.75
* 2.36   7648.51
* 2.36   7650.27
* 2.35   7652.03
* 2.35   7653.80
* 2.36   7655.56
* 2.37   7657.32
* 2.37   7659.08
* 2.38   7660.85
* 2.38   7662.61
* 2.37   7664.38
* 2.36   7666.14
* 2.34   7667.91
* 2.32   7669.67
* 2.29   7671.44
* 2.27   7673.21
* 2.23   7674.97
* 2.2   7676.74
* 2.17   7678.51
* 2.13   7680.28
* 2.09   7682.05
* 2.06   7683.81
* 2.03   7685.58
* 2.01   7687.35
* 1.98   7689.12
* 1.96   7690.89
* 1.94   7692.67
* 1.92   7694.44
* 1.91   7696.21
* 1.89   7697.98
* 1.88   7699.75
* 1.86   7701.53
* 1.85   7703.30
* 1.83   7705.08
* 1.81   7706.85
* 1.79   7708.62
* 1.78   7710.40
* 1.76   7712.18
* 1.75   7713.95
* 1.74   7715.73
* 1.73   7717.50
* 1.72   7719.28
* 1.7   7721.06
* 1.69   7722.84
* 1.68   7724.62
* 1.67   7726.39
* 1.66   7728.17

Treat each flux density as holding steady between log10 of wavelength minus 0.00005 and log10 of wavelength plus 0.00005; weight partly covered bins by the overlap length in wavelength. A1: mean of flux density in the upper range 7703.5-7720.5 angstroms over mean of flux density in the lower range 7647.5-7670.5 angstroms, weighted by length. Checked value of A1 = 0.75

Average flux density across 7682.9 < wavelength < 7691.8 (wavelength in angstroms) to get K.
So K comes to 2.01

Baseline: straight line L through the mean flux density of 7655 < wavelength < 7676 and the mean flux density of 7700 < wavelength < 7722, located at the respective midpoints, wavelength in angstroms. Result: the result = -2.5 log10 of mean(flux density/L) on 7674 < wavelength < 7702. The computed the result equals 0.02 mag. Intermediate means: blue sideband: 2.34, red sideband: 1.78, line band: 2.02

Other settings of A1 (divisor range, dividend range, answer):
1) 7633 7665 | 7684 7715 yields 0.81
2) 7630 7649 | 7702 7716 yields 0.81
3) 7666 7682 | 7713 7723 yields 0.77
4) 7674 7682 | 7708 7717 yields 0.81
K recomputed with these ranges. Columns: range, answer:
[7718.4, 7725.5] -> 1.7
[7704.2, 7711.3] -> 1.8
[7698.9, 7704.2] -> 1.86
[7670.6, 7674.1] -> 2.28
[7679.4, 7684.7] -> 2.1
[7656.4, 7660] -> 2.37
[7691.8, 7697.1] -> 1.93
